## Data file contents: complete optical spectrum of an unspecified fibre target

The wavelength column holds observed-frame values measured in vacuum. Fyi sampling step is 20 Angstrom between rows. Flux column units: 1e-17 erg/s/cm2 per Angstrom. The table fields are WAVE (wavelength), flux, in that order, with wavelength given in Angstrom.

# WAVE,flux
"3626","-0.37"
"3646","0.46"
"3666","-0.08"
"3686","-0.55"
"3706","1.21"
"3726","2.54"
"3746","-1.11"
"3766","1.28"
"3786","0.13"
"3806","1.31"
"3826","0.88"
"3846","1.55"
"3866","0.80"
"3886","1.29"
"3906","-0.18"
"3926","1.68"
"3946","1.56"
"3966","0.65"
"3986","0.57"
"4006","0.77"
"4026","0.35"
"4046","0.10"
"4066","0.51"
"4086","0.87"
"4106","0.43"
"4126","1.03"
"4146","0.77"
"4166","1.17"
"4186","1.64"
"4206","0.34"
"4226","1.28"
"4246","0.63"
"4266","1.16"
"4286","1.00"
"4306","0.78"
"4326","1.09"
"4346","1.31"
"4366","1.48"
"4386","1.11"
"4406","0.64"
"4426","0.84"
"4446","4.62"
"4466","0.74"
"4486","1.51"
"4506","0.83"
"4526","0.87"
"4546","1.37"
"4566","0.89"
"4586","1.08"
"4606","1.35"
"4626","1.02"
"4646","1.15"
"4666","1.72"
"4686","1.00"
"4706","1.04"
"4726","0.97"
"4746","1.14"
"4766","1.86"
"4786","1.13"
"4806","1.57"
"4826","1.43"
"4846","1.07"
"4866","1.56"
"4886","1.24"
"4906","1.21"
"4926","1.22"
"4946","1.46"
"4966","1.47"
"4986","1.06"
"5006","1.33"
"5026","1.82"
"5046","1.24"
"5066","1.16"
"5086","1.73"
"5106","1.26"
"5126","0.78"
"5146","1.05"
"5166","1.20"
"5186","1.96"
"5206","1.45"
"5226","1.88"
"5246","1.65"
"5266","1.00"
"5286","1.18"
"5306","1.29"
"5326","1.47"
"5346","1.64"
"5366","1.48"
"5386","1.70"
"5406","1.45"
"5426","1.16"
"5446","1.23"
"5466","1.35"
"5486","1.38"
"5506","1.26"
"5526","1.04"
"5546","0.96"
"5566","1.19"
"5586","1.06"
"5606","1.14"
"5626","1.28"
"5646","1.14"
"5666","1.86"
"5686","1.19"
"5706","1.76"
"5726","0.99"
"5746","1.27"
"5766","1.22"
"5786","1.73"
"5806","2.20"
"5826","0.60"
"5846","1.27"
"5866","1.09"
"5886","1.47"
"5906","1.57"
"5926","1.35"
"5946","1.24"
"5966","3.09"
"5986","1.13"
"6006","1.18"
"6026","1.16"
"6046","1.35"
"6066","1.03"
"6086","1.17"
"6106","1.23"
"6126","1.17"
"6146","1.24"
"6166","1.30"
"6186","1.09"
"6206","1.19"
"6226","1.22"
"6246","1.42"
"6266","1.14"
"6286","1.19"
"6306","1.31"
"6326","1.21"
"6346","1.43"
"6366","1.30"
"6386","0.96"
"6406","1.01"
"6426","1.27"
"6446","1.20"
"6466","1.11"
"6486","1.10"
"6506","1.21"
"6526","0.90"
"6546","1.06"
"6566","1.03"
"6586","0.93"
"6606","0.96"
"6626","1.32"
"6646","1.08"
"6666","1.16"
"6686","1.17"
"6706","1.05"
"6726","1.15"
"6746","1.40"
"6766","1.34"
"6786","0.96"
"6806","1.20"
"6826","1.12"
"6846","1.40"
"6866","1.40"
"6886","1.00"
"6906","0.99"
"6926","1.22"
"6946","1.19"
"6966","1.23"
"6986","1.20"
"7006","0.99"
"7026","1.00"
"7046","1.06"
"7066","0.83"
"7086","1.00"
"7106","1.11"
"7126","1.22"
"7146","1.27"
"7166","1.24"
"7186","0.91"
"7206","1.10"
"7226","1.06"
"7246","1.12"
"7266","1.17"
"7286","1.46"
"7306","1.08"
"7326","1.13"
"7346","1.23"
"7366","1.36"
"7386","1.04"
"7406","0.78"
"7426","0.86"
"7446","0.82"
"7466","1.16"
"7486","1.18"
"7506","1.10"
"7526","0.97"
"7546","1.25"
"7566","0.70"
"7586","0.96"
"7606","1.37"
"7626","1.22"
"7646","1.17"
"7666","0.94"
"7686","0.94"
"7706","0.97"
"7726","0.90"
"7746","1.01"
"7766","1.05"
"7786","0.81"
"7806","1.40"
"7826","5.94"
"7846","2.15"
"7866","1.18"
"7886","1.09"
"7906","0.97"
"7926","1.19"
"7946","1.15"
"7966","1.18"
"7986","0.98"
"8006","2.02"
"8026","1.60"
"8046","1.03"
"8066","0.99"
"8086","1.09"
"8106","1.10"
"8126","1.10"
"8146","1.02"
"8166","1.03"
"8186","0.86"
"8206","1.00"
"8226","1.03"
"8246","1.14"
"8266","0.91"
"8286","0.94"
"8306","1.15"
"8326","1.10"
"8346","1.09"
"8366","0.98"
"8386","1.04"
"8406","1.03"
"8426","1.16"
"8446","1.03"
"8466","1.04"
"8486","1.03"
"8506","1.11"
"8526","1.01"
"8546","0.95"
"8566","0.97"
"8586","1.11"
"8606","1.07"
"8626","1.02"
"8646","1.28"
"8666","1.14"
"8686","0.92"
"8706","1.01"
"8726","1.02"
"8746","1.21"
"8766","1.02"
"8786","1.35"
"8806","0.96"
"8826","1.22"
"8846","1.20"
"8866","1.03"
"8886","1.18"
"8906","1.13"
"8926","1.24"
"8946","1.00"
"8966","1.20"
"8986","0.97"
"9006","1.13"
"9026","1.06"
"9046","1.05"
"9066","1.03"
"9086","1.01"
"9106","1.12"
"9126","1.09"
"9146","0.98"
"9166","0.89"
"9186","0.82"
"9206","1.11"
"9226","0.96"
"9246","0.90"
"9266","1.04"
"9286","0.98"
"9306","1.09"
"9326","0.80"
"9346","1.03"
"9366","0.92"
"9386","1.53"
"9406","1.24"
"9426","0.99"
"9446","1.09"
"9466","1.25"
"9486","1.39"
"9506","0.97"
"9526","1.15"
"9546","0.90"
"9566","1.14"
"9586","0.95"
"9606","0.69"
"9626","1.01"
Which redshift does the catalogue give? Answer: 0.19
